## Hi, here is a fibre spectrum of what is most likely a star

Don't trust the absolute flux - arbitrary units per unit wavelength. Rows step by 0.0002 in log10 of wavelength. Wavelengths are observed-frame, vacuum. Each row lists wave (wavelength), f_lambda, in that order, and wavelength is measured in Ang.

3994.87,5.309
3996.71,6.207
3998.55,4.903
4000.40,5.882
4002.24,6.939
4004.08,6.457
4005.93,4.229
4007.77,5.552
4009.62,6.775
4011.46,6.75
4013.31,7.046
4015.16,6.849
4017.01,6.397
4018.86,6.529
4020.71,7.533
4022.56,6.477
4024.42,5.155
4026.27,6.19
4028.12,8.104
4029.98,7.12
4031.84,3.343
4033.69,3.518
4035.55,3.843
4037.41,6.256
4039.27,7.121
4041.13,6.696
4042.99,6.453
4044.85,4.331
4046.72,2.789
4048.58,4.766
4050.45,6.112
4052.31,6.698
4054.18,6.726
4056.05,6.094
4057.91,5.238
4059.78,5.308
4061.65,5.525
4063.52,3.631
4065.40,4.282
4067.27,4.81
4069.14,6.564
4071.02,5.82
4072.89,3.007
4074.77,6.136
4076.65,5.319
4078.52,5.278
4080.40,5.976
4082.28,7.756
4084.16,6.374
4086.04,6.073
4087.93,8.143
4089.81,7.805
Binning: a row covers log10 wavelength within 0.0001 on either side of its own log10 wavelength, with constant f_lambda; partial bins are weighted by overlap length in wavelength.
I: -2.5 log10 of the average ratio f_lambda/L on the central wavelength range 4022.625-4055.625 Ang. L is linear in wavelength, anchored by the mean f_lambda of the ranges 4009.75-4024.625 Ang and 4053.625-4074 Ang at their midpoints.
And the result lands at 0.06 mag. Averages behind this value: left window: 6.67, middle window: 5.63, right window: 5.16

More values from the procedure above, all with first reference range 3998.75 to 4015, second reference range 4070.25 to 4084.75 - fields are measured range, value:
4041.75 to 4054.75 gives 0.094 mag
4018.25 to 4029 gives -0.103 mag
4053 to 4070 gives 0.085 mag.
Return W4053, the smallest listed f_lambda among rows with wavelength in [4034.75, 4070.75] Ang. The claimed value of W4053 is 2.789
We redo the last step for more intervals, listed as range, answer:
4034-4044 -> 3.843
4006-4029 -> 5.155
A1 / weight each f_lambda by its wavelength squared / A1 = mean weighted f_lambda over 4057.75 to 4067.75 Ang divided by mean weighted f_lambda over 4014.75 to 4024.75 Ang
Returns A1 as 0.74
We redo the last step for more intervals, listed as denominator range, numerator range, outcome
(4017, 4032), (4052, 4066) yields 0.85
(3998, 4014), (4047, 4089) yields 0.96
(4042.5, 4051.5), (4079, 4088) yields 1.40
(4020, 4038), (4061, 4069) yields 0.84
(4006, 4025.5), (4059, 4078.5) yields 0.81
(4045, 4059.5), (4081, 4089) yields 1.32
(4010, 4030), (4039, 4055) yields 0.86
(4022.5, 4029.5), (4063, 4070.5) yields 0.77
